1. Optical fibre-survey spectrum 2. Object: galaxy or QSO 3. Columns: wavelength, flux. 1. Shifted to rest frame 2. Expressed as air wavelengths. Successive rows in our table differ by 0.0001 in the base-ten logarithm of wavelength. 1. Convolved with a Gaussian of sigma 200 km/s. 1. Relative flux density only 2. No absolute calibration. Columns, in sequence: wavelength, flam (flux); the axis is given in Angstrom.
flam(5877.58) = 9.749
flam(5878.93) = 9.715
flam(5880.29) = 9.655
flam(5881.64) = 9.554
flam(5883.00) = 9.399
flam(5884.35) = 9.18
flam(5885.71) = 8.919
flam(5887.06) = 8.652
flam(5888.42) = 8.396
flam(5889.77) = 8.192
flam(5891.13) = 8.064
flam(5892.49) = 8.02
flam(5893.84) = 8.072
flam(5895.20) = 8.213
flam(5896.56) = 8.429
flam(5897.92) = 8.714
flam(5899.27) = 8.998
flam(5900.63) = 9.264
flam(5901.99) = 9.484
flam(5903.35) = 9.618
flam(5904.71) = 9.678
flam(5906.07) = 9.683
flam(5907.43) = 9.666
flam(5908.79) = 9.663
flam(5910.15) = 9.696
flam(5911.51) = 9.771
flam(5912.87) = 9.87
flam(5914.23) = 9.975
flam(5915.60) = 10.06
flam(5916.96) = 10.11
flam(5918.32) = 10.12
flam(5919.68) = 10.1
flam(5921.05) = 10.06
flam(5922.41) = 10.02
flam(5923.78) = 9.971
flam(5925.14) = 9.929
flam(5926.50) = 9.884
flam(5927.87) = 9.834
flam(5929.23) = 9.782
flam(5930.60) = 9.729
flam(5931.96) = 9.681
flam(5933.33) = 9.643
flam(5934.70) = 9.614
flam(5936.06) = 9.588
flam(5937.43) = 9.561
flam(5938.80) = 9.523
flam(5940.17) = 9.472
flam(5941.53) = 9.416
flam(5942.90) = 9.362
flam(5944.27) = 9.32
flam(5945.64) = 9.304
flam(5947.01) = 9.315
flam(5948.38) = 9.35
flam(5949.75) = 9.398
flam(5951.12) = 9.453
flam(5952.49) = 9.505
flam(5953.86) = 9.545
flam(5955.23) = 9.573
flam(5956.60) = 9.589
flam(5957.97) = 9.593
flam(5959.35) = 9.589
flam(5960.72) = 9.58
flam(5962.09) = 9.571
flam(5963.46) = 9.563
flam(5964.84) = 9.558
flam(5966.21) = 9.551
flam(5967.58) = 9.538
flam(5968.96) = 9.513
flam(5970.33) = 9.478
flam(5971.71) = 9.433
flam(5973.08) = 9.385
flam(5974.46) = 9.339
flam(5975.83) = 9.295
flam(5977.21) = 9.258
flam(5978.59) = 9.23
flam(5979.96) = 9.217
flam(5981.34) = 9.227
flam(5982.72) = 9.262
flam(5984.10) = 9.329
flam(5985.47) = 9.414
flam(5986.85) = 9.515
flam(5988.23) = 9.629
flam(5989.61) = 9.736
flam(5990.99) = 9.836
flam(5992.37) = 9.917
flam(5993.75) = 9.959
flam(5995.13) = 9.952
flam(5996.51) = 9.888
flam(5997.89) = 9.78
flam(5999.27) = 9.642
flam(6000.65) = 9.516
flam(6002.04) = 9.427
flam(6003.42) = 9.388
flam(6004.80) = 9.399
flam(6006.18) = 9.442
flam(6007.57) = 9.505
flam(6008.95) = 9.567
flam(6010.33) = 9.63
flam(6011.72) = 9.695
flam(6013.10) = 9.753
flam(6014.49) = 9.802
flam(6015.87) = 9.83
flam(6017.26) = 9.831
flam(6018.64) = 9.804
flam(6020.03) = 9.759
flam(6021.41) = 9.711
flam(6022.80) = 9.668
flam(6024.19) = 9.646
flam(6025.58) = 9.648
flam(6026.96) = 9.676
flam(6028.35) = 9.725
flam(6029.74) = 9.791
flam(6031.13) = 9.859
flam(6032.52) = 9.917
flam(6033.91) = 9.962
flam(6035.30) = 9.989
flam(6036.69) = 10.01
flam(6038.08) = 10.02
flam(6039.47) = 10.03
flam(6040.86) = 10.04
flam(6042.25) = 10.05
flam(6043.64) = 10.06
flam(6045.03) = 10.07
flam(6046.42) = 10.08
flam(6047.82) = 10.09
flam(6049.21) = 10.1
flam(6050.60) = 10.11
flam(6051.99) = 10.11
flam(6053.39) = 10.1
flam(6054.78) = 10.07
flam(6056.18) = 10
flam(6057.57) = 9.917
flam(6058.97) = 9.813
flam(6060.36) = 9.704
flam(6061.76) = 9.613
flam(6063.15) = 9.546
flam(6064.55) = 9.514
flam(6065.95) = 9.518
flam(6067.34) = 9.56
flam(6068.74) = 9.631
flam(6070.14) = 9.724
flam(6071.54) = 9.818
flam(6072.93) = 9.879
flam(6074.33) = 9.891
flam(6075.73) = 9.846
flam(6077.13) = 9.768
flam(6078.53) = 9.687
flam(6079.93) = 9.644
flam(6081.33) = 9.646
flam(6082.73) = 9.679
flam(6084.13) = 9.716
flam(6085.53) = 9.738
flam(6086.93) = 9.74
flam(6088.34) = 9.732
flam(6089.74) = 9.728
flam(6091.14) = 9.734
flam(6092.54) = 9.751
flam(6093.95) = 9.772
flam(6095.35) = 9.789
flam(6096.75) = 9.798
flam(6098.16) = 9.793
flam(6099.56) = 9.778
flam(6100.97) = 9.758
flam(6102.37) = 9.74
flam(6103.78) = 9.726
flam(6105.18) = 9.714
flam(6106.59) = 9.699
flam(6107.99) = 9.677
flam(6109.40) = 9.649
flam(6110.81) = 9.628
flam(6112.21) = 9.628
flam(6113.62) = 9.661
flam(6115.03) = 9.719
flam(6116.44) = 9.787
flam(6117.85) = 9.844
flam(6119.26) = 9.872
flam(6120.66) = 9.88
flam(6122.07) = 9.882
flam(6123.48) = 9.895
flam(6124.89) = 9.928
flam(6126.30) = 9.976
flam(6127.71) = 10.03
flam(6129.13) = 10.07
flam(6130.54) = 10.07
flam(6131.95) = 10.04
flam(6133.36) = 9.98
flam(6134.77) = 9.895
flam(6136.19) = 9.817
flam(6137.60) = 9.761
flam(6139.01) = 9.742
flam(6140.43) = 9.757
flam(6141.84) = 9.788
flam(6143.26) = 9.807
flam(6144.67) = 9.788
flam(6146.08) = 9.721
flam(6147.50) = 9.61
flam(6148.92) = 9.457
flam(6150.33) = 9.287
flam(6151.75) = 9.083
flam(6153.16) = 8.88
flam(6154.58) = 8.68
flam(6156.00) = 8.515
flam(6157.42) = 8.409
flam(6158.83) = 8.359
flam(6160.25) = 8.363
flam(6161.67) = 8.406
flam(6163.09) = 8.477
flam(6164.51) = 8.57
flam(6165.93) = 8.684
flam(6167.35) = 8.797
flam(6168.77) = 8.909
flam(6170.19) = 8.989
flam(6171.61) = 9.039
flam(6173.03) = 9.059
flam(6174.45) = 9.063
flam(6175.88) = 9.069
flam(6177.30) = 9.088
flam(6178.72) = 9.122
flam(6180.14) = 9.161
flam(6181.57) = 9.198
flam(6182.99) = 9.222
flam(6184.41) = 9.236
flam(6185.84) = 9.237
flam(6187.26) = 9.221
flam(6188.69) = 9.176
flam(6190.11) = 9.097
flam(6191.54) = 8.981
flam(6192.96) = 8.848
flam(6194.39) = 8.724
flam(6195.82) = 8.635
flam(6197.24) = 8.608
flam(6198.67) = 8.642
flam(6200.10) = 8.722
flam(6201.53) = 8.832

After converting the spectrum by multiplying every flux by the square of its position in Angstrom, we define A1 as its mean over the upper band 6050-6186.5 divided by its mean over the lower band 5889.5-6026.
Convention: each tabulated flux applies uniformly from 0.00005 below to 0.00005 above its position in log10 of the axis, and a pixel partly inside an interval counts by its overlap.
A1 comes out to 1.06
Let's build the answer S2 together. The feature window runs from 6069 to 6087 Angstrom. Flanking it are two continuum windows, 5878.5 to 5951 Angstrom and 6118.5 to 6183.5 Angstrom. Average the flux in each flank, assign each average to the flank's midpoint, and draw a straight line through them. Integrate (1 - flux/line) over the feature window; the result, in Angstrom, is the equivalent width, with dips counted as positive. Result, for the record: -0.8 Angstrom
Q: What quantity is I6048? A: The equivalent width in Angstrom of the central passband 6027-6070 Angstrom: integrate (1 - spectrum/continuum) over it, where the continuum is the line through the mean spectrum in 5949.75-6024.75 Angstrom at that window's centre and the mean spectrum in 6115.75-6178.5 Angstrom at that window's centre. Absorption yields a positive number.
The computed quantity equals -1.8 Angstrom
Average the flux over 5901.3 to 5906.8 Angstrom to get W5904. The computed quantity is 9.61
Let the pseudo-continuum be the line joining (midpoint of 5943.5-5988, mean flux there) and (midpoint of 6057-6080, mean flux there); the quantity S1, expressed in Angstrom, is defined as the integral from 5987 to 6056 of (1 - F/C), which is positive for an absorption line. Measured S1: -1.70 Angstrom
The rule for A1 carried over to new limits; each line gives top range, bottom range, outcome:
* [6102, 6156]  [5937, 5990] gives 1.08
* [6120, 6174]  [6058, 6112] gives 0.98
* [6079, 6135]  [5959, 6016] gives 1.07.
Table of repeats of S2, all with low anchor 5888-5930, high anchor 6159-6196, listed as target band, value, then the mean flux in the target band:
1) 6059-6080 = -1.3 Angstrom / 9.7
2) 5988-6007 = -0.9 Angstrom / 9.68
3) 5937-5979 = -0.6 Angstrom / 9.46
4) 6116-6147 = -3.0 Angstrom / 9.88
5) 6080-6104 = -1.7 Angstrom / 9.74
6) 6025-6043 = -1.4 Angstrom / 9.91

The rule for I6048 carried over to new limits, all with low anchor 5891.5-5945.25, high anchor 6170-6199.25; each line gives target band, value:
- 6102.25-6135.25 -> -2.5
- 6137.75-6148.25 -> -0.7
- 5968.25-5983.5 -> 0.1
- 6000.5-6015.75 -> -0.4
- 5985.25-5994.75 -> -0.4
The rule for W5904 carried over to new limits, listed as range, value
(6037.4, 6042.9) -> 10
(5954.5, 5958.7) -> 9.58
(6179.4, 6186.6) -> 9.21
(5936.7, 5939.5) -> 9.51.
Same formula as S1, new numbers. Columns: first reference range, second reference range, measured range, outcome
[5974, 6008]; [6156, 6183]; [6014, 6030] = -0.6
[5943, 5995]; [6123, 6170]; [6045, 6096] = -2.2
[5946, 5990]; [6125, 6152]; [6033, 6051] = -0.8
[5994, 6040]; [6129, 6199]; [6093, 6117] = -0.9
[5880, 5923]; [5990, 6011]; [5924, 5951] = -0.4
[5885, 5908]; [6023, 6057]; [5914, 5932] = -1.8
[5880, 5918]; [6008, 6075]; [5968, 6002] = 0.2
